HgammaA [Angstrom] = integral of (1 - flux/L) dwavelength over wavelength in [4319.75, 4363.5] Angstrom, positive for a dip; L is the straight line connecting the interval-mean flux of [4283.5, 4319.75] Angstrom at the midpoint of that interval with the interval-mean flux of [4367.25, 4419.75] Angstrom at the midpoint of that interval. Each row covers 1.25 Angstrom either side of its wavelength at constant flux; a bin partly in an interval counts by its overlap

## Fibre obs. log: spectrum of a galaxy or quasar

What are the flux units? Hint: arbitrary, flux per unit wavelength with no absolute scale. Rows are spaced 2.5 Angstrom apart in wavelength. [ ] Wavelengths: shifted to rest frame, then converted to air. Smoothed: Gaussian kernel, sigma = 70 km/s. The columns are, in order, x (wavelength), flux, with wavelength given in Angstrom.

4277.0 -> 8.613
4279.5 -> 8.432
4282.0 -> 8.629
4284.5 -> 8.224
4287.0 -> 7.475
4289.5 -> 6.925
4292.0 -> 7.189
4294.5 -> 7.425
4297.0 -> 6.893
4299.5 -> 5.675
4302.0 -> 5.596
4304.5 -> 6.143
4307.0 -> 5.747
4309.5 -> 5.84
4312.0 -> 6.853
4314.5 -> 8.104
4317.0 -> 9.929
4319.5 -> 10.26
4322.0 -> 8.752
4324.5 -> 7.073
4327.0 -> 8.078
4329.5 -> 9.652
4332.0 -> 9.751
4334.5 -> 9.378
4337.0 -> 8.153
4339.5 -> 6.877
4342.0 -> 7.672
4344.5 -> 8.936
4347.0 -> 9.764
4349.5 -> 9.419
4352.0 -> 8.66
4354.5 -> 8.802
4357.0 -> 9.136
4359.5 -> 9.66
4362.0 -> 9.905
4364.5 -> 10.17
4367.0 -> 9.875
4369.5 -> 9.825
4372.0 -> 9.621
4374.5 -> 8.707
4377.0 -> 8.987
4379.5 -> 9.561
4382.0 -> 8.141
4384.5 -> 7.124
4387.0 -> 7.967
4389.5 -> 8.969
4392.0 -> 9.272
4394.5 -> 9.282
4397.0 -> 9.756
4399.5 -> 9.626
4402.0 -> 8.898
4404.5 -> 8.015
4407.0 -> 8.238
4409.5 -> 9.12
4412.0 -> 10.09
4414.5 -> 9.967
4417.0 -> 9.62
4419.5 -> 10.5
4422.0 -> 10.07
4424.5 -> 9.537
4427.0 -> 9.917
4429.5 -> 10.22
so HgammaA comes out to -4.71 Angstrom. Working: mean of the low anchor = 7.13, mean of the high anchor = 9.1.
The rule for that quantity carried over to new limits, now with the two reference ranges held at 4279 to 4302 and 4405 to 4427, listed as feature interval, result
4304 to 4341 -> -0.84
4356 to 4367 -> -1.46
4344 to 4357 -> -1.13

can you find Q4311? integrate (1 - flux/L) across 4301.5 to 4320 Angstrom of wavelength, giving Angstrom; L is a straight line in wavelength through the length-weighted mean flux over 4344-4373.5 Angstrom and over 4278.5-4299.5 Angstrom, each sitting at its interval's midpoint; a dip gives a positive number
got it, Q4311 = 2.1 Angstrom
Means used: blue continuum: 7.52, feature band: 7.26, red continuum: 9.49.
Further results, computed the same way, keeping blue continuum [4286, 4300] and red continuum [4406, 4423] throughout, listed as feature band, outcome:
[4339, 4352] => -0.8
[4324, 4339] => -1.6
